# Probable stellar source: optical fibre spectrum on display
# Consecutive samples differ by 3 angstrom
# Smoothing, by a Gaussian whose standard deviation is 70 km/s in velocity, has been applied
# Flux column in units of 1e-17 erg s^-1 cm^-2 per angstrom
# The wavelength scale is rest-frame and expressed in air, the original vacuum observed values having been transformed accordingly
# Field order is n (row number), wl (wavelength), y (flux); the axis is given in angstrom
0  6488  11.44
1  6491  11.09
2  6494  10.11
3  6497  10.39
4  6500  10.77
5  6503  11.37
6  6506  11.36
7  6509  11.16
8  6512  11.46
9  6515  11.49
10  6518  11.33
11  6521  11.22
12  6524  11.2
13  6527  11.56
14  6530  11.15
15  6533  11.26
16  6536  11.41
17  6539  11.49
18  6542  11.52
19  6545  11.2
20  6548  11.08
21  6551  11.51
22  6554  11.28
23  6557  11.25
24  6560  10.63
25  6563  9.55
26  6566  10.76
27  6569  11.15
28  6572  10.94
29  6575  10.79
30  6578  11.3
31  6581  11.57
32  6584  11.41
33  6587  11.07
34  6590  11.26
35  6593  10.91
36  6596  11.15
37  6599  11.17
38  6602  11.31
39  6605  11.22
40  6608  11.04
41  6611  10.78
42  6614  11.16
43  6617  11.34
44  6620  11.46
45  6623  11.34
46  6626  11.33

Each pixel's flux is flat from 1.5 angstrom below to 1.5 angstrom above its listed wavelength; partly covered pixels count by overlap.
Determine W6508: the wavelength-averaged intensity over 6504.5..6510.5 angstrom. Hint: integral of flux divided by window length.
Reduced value 11.3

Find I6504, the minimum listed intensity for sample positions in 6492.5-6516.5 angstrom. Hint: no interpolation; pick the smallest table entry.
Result 10.11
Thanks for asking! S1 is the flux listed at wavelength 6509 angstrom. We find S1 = 11.16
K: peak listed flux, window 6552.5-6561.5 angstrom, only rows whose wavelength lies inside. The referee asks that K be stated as 11.28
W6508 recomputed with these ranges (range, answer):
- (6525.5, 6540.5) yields 11.4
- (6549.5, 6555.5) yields 11.4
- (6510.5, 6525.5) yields 11.3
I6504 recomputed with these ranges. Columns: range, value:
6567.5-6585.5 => 10.79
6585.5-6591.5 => 11.07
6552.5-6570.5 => 9.55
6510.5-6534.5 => 11.15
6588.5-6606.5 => 10.91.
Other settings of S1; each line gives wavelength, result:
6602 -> 11.31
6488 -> 11.44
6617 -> 11.34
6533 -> 11.26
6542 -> 11.52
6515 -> 11.49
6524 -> 11.2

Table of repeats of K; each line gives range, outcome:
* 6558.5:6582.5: 11.57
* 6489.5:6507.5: 11.37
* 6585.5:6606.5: 11.31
